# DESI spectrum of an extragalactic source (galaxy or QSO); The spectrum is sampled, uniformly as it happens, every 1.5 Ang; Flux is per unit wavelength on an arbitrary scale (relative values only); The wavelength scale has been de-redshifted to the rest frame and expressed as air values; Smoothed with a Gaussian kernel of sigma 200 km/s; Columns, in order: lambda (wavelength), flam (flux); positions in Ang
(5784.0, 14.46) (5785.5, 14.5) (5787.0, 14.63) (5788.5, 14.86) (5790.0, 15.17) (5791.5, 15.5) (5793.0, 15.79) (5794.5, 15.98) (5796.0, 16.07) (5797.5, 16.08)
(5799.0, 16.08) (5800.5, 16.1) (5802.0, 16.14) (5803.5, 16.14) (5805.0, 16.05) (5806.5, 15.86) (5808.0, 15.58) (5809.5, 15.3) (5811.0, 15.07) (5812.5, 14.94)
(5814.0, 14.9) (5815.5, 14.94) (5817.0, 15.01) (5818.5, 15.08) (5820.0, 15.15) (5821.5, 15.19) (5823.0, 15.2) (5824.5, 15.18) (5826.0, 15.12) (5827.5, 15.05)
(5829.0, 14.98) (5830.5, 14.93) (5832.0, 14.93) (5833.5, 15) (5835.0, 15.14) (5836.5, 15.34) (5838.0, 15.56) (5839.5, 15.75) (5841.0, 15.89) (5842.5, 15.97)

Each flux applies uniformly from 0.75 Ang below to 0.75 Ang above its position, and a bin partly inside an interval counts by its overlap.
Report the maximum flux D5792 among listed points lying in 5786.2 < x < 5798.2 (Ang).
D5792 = 16.08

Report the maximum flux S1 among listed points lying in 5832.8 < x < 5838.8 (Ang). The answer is 15.56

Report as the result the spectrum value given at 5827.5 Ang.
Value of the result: 15.05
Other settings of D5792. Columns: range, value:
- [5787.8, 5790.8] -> 15.17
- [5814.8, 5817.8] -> 15.01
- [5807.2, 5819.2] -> 15.58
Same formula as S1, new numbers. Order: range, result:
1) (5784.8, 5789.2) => 14.86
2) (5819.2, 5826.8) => 15.2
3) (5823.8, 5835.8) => 15.18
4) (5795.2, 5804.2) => 16.14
